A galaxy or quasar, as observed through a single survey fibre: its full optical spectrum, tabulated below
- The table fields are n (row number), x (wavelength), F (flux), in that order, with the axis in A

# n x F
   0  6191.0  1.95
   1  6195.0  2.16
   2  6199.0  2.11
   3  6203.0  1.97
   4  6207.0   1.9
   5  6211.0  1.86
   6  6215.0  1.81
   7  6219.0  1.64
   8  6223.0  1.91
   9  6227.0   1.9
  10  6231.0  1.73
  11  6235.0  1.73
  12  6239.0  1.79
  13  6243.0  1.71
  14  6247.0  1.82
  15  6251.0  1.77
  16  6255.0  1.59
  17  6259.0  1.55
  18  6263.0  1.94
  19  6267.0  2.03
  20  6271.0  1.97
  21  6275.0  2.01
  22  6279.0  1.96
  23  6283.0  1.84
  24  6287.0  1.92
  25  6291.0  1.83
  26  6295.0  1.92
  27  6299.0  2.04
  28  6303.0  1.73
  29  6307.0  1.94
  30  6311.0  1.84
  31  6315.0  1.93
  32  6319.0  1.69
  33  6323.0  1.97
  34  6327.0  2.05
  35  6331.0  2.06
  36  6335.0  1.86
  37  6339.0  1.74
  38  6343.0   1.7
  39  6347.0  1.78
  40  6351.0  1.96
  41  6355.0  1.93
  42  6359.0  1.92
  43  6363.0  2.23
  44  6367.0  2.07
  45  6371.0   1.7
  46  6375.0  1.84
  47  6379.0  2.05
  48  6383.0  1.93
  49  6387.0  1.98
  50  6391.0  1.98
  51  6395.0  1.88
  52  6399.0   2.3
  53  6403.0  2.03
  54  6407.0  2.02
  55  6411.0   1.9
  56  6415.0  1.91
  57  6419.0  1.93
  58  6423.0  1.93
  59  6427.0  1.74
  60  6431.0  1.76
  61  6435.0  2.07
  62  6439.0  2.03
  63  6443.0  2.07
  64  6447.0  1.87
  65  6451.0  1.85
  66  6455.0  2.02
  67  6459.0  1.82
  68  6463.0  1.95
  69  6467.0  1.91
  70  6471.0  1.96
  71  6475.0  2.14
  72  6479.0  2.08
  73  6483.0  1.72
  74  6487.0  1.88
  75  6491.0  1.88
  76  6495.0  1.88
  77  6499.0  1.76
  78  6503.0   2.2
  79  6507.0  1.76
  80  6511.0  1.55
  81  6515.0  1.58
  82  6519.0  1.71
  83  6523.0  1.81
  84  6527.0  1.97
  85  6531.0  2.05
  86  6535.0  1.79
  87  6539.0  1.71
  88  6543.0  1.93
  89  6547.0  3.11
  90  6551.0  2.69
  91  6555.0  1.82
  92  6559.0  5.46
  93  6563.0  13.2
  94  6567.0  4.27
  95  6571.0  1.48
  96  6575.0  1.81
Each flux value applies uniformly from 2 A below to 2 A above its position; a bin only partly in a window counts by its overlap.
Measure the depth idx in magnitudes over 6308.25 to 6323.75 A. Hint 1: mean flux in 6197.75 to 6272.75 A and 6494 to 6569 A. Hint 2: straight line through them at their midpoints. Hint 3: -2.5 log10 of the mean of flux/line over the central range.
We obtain 0.14 mag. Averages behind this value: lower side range 1.82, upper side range 2.87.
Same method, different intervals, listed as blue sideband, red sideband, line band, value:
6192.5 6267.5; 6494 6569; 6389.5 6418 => 0.21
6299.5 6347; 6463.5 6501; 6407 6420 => -0.02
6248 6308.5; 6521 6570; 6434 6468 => 0.42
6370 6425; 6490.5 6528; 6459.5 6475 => -0.05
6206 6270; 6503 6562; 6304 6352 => 0.06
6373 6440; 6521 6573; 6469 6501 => 0.38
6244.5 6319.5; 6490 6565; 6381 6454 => 0.20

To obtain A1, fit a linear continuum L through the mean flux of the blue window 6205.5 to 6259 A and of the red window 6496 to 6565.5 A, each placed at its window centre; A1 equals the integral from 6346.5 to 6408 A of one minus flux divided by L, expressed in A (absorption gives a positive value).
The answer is 8.2 A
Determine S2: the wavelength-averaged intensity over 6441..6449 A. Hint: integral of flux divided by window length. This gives 1.97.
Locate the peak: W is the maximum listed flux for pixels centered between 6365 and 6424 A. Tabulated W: 2.3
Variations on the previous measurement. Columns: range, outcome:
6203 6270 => 2.03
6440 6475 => 2.14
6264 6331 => 2.06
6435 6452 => 2.07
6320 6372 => 2.23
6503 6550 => 3.11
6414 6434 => 1.93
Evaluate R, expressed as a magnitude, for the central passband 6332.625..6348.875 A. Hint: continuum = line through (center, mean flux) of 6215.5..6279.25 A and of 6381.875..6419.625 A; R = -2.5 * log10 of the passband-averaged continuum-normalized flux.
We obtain 0.084 mag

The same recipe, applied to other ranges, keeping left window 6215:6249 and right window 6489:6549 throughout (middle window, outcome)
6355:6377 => -0.06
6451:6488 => -0.03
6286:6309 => -0.05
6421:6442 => -0.02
